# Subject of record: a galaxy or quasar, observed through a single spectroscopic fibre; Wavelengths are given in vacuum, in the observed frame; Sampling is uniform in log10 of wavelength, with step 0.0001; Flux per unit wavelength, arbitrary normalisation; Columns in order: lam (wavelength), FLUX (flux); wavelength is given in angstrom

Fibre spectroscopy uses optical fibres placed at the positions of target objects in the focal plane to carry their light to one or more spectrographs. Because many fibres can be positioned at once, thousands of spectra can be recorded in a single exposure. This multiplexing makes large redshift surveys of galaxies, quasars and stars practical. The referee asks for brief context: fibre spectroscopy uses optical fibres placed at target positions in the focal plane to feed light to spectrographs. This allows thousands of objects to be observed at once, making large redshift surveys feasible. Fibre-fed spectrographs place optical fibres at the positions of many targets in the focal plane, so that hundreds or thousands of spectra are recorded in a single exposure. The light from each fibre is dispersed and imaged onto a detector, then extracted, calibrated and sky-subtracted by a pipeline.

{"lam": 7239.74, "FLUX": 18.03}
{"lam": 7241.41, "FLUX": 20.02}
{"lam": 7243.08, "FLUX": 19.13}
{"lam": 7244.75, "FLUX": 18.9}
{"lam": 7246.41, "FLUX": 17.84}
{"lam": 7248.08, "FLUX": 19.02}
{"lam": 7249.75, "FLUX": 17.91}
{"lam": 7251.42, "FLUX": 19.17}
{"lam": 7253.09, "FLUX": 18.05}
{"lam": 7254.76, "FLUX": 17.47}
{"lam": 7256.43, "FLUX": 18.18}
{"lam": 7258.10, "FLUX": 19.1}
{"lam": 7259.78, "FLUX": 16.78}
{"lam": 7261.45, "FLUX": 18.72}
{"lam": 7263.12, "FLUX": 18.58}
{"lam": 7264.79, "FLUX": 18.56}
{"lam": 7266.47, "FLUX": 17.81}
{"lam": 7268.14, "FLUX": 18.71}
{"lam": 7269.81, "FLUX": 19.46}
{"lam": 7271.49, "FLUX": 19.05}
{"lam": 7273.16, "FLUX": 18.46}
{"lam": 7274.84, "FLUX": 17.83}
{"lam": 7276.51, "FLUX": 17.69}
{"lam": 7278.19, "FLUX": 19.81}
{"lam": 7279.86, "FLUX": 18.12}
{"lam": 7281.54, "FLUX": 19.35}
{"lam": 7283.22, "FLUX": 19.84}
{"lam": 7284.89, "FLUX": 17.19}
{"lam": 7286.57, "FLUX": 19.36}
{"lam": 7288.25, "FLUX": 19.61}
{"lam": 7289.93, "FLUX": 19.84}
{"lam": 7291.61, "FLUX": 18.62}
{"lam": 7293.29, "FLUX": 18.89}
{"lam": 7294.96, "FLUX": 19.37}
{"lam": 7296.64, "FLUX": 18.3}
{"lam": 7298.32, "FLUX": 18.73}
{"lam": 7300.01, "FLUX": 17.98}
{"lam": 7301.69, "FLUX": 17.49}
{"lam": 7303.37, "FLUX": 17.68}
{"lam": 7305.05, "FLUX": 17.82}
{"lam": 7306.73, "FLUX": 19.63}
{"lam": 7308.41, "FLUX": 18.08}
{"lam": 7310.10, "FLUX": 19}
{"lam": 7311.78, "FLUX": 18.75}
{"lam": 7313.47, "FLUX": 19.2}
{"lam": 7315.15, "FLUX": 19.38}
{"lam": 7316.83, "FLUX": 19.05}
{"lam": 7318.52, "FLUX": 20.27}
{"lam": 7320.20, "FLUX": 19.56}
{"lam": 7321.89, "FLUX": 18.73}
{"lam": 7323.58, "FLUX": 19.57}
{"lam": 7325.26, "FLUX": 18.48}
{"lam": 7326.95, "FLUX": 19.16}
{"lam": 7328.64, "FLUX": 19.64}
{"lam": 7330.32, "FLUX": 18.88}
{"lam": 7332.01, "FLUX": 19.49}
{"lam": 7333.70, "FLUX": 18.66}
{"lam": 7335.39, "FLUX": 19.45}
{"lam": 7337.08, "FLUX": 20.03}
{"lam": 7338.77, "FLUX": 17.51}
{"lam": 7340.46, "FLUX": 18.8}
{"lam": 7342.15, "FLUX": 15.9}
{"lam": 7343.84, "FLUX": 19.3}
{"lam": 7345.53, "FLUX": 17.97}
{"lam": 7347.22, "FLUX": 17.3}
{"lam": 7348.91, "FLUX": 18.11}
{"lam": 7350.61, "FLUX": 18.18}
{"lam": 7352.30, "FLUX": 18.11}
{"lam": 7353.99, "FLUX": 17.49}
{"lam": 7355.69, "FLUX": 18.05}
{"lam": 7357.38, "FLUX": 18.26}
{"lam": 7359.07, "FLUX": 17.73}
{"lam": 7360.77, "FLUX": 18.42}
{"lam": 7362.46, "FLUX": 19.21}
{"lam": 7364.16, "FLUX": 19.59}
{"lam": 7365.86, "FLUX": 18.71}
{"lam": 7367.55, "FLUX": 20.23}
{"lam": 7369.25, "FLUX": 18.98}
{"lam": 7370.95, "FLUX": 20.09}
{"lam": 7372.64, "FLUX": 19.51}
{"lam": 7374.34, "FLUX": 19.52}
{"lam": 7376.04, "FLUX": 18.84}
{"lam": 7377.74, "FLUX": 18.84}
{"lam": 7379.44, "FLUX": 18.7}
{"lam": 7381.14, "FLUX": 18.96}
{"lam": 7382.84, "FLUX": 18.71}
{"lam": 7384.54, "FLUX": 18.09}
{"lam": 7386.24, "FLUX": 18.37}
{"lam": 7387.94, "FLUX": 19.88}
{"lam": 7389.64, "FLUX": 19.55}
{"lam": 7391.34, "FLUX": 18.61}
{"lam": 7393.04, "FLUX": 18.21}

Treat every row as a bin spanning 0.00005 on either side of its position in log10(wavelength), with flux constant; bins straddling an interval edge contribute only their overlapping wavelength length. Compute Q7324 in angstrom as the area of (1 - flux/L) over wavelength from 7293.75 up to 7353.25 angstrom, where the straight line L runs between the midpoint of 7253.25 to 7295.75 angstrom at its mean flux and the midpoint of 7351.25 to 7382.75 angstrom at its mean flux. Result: 0.24 angstrom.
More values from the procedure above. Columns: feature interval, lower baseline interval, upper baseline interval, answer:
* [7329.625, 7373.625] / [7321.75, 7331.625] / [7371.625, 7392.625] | 1.01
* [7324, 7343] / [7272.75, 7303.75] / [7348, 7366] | -0.32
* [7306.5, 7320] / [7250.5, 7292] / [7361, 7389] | -0.25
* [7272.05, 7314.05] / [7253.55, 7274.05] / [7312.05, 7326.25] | 0.40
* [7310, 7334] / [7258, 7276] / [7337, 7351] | -1.43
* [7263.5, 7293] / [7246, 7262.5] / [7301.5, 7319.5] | -0.48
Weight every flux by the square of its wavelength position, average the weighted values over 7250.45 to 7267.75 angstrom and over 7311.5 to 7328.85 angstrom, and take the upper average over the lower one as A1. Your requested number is 1.07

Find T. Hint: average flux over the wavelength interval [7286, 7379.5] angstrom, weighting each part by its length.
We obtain 18.8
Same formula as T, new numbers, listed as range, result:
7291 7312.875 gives 18.5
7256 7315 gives 18.6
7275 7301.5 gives 18.8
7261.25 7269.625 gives 18.5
